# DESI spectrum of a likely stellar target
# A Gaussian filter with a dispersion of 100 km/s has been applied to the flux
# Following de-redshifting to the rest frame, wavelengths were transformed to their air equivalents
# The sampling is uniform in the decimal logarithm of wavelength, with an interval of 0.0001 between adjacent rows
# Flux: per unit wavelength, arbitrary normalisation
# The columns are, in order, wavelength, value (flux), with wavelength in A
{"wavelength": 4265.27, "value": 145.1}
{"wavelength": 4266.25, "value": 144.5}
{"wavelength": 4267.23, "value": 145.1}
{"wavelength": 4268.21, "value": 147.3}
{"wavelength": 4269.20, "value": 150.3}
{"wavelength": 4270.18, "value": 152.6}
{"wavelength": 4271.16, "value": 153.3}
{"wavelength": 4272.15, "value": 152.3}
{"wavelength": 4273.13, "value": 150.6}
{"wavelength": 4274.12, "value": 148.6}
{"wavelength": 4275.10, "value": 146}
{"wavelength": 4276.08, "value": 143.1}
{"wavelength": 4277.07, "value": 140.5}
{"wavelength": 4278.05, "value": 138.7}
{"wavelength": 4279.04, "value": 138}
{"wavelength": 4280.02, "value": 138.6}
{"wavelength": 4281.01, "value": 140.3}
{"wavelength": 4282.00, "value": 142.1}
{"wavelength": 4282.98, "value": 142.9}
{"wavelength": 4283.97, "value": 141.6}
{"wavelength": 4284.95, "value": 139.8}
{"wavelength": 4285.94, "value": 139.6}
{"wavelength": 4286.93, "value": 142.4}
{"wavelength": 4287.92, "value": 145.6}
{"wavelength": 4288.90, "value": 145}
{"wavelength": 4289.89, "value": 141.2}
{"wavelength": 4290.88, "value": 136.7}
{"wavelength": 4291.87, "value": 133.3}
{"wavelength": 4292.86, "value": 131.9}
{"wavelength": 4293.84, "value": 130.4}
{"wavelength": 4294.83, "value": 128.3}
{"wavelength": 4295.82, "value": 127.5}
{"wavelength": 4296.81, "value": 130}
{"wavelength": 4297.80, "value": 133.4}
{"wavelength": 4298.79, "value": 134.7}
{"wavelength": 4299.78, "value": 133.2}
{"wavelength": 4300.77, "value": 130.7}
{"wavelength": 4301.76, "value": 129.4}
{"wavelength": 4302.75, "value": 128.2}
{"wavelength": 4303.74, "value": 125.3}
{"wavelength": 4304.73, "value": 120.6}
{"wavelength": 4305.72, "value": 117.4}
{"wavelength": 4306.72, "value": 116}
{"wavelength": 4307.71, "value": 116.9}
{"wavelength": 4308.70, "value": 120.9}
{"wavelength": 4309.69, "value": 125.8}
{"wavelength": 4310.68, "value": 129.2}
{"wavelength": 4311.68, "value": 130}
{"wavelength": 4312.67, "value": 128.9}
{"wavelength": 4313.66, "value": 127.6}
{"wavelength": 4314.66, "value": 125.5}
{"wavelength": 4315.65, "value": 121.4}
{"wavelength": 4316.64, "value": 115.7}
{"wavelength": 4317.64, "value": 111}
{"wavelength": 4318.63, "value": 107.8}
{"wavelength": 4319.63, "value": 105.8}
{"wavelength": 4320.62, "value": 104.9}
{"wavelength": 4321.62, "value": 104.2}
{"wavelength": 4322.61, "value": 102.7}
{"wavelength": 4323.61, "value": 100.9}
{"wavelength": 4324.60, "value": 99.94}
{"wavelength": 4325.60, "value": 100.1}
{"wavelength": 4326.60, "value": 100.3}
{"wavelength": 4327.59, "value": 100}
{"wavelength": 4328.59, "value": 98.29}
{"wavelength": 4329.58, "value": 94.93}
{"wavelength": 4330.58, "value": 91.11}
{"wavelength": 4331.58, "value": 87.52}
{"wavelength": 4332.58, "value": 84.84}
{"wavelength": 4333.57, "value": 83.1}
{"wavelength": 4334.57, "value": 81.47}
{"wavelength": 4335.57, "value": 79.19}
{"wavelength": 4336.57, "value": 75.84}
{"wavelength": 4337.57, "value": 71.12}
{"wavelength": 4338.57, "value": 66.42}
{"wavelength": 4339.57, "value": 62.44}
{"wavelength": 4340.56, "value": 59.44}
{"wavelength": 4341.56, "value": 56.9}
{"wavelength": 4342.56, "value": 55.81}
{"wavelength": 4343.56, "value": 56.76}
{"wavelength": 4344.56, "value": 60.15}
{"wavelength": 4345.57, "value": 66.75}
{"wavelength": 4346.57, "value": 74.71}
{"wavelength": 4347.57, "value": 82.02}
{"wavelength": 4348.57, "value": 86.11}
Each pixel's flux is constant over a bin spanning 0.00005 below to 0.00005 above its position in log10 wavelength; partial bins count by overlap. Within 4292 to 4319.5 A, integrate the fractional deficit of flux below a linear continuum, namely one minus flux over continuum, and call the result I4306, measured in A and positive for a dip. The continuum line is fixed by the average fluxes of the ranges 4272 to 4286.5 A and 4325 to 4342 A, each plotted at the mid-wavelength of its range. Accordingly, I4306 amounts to -3.0 A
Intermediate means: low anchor 143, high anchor 82.1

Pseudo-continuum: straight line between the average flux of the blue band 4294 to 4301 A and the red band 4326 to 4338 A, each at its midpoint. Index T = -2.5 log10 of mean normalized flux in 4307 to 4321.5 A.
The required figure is -0.09 mag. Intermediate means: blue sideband 131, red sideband 87.5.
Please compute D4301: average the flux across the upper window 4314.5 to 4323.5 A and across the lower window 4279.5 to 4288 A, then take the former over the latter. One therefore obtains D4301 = 0.78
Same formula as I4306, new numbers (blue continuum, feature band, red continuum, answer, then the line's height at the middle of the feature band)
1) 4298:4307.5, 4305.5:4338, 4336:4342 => -3.65 A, 94.4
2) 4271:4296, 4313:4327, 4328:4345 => -2.07 A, 95.2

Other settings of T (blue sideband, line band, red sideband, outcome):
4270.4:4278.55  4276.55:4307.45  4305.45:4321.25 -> 0.00 mag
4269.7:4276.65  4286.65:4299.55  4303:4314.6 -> 0.00 mag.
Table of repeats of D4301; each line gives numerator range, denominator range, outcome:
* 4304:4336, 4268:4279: 0.73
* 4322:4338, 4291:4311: 0.71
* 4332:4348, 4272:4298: 0.50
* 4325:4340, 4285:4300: 0.63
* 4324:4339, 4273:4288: 0.62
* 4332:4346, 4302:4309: 0.57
